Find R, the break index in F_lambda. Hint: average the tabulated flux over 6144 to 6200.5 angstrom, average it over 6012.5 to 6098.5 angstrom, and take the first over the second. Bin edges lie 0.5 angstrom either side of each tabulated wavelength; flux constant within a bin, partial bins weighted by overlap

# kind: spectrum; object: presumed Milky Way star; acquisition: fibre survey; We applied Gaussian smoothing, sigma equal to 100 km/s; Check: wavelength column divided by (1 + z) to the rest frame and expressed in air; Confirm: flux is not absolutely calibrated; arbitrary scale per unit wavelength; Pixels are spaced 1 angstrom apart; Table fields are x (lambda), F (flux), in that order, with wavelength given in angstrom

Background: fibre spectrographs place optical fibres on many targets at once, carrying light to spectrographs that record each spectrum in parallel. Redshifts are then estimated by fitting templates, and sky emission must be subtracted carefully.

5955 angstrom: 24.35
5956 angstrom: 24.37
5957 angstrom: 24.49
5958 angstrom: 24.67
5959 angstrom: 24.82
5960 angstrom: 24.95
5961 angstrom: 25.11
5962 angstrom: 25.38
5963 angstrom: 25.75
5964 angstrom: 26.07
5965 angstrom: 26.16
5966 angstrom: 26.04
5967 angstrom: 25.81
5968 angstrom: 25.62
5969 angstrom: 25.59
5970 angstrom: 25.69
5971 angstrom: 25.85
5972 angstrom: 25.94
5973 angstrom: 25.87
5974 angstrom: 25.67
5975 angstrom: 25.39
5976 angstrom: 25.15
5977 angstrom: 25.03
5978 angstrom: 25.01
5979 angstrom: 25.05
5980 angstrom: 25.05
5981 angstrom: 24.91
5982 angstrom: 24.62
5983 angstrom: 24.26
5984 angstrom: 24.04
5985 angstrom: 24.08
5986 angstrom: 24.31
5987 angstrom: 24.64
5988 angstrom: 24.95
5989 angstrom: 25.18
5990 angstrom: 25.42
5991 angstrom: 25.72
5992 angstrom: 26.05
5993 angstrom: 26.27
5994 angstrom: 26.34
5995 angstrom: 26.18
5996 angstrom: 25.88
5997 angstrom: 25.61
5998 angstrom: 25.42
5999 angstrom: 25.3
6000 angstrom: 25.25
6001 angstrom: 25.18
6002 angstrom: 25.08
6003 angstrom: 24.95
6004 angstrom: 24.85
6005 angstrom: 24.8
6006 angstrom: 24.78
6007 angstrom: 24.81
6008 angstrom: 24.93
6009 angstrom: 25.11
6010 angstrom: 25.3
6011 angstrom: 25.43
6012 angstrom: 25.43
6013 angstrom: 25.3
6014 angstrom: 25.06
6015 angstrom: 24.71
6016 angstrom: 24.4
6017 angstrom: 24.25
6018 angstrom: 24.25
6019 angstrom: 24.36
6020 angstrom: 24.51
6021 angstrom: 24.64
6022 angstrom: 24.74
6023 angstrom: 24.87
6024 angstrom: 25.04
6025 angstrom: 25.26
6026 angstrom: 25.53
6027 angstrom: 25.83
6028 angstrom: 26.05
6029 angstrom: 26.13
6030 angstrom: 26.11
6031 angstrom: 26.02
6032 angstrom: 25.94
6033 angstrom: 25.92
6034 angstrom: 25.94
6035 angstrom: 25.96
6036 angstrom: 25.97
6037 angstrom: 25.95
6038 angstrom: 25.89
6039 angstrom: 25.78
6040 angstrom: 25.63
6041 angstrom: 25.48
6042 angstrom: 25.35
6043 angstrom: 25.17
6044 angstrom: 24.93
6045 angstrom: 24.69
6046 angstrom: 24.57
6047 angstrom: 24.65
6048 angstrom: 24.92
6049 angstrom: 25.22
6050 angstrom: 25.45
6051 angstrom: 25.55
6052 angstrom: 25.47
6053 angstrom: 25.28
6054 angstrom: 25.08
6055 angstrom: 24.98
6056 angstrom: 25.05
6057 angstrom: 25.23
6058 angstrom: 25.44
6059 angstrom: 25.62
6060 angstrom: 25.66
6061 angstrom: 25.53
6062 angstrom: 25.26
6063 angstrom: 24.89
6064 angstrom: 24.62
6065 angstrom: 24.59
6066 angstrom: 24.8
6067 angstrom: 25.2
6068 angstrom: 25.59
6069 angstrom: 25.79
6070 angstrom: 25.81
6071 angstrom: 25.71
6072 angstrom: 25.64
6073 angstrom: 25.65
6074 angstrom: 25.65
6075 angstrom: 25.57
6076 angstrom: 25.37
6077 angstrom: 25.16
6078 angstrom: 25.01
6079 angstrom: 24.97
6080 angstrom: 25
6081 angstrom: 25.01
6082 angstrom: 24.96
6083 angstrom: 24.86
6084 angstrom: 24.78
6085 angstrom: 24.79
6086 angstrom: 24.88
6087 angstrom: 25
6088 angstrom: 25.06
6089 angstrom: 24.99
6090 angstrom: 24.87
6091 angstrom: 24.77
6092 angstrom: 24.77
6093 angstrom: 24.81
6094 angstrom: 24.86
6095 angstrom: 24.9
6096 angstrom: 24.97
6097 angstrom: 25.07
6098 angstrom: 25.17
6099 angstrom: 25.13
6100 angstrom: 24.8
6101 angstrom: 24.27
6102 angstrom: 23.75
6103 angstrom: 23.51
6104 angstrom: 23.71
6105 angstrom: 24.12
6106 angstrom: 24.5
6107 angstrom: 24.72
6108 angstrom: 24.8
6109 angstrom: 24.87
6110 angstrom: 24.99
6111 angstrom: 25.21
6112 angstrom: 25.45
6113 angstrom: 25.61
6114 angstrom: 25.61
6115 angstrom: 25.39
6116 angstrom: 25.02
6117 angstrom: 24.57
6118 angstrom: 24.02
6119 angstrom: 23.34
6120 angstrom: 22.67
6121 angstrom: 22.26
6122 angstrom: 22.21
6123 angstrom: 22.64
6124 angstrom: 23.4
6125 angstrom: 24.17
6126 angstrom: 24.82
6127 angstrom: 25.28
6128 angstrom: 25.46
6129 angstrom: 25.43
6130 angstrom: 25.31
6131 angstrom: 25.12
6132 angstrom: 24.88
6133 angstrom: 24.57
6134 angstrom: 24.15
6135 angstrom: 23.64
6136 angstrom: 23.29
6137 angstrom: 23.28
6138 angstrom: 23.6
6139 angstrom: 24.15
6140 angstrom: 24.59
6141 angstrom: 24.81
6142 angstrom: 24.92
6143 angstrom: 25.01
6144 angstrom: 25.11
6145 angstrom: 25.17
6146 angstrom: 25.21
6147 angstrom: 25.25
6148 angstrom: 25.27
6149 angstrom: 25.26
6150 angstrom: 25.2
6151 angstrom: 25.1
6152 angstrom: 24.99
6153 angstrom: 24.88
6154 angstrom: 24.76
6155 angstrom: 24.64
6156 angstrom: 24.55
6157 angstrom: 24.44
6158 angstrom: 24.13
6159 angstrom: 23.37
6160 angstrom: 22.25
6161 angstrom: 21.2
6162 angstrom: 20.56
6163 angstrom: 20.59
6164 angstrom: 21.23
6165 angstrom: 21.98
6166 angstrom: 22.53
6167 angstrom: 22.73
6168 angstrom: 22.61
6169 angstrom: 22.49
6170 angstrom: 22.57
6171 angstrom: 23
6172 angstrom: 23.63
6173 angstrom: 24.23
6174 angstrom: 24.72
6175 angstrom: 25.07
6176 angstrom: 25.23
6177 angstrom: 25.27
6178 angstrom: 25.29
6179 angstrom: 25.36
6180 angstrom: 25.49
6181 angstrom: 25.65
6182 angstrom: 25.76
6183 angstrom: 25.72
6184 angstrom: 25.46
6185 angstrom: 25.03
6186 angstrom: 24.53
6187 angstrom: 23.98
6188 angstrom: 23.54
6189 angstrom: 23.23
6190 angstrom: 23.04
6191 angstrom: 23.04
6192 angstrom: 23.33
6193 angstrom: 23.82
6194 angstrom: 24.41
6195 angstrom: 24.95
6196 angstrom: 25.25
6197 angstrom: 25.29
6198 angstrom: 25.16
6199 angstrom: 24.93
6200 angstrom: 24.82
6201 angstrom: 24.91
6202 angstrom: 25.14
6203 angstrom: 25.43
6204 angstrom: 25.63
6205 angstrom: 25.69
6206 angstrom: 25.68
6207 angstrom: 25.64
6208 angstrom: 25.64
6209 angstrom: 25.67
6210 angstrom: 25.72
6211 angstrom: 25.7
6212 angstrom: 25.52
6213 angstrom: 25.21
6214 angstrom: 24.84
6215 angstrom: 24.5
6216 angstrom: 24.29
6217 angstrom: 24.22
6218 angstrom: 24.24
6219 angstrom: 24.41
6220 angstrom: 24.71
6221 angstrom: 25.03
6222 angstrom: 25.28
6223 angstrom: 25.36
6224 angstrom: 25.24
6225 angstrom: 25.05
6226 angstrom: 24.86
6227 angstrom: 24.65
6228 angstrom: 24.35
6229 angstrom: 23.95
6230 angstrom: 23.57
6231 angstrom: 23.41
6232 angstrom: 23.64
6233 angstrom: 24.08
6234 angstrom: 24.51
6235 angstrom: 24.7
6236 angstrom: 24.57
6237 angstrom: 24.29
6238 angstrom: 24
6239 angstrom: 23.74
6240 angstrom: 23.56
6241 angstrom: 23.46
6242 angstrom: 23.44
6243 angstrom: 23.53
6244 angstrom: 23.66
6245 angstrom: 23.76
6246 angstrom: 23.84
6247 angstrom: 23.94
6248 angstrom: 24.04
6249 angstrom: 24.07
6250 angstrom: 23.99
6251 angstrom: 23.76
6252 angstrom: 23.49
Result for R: 0.96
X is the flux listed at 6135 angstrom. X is 23.64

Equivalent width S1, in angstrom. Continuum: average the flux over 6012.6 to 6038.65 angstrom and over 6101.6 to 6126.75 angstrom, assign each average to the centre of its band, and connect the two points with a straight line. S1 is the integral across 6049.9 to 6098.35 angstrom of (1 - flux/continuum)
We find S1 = -0.9 angstrom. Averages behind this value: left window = 25.3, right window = 24.2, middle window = 25.2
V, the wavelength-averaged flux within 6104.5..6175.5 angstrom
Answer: 24.1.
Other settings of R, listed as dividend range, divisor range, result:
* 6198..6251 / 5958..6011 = 0.97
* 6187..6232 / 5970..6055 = 0.98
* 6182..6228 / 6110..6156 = 1.01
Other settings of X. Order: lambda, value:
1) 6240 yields 23.56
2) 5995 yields 26.18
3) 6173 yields 24.23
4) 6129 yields 25.43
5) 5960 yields 24.95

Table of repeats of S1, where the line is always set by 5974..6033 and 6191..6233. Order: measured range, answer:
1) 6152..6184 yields 1.4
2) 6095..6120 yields 0.3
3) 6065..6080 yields -0.2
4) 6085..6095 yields 0.1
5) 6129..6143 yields 0.3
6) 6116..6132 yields 0.6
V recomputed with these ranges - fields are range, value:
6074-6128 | 24.6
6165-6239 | 24.6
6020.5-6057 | 25.4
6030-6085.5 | 25.3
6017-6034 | 25.3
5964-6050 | 25.3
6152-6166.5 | 23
